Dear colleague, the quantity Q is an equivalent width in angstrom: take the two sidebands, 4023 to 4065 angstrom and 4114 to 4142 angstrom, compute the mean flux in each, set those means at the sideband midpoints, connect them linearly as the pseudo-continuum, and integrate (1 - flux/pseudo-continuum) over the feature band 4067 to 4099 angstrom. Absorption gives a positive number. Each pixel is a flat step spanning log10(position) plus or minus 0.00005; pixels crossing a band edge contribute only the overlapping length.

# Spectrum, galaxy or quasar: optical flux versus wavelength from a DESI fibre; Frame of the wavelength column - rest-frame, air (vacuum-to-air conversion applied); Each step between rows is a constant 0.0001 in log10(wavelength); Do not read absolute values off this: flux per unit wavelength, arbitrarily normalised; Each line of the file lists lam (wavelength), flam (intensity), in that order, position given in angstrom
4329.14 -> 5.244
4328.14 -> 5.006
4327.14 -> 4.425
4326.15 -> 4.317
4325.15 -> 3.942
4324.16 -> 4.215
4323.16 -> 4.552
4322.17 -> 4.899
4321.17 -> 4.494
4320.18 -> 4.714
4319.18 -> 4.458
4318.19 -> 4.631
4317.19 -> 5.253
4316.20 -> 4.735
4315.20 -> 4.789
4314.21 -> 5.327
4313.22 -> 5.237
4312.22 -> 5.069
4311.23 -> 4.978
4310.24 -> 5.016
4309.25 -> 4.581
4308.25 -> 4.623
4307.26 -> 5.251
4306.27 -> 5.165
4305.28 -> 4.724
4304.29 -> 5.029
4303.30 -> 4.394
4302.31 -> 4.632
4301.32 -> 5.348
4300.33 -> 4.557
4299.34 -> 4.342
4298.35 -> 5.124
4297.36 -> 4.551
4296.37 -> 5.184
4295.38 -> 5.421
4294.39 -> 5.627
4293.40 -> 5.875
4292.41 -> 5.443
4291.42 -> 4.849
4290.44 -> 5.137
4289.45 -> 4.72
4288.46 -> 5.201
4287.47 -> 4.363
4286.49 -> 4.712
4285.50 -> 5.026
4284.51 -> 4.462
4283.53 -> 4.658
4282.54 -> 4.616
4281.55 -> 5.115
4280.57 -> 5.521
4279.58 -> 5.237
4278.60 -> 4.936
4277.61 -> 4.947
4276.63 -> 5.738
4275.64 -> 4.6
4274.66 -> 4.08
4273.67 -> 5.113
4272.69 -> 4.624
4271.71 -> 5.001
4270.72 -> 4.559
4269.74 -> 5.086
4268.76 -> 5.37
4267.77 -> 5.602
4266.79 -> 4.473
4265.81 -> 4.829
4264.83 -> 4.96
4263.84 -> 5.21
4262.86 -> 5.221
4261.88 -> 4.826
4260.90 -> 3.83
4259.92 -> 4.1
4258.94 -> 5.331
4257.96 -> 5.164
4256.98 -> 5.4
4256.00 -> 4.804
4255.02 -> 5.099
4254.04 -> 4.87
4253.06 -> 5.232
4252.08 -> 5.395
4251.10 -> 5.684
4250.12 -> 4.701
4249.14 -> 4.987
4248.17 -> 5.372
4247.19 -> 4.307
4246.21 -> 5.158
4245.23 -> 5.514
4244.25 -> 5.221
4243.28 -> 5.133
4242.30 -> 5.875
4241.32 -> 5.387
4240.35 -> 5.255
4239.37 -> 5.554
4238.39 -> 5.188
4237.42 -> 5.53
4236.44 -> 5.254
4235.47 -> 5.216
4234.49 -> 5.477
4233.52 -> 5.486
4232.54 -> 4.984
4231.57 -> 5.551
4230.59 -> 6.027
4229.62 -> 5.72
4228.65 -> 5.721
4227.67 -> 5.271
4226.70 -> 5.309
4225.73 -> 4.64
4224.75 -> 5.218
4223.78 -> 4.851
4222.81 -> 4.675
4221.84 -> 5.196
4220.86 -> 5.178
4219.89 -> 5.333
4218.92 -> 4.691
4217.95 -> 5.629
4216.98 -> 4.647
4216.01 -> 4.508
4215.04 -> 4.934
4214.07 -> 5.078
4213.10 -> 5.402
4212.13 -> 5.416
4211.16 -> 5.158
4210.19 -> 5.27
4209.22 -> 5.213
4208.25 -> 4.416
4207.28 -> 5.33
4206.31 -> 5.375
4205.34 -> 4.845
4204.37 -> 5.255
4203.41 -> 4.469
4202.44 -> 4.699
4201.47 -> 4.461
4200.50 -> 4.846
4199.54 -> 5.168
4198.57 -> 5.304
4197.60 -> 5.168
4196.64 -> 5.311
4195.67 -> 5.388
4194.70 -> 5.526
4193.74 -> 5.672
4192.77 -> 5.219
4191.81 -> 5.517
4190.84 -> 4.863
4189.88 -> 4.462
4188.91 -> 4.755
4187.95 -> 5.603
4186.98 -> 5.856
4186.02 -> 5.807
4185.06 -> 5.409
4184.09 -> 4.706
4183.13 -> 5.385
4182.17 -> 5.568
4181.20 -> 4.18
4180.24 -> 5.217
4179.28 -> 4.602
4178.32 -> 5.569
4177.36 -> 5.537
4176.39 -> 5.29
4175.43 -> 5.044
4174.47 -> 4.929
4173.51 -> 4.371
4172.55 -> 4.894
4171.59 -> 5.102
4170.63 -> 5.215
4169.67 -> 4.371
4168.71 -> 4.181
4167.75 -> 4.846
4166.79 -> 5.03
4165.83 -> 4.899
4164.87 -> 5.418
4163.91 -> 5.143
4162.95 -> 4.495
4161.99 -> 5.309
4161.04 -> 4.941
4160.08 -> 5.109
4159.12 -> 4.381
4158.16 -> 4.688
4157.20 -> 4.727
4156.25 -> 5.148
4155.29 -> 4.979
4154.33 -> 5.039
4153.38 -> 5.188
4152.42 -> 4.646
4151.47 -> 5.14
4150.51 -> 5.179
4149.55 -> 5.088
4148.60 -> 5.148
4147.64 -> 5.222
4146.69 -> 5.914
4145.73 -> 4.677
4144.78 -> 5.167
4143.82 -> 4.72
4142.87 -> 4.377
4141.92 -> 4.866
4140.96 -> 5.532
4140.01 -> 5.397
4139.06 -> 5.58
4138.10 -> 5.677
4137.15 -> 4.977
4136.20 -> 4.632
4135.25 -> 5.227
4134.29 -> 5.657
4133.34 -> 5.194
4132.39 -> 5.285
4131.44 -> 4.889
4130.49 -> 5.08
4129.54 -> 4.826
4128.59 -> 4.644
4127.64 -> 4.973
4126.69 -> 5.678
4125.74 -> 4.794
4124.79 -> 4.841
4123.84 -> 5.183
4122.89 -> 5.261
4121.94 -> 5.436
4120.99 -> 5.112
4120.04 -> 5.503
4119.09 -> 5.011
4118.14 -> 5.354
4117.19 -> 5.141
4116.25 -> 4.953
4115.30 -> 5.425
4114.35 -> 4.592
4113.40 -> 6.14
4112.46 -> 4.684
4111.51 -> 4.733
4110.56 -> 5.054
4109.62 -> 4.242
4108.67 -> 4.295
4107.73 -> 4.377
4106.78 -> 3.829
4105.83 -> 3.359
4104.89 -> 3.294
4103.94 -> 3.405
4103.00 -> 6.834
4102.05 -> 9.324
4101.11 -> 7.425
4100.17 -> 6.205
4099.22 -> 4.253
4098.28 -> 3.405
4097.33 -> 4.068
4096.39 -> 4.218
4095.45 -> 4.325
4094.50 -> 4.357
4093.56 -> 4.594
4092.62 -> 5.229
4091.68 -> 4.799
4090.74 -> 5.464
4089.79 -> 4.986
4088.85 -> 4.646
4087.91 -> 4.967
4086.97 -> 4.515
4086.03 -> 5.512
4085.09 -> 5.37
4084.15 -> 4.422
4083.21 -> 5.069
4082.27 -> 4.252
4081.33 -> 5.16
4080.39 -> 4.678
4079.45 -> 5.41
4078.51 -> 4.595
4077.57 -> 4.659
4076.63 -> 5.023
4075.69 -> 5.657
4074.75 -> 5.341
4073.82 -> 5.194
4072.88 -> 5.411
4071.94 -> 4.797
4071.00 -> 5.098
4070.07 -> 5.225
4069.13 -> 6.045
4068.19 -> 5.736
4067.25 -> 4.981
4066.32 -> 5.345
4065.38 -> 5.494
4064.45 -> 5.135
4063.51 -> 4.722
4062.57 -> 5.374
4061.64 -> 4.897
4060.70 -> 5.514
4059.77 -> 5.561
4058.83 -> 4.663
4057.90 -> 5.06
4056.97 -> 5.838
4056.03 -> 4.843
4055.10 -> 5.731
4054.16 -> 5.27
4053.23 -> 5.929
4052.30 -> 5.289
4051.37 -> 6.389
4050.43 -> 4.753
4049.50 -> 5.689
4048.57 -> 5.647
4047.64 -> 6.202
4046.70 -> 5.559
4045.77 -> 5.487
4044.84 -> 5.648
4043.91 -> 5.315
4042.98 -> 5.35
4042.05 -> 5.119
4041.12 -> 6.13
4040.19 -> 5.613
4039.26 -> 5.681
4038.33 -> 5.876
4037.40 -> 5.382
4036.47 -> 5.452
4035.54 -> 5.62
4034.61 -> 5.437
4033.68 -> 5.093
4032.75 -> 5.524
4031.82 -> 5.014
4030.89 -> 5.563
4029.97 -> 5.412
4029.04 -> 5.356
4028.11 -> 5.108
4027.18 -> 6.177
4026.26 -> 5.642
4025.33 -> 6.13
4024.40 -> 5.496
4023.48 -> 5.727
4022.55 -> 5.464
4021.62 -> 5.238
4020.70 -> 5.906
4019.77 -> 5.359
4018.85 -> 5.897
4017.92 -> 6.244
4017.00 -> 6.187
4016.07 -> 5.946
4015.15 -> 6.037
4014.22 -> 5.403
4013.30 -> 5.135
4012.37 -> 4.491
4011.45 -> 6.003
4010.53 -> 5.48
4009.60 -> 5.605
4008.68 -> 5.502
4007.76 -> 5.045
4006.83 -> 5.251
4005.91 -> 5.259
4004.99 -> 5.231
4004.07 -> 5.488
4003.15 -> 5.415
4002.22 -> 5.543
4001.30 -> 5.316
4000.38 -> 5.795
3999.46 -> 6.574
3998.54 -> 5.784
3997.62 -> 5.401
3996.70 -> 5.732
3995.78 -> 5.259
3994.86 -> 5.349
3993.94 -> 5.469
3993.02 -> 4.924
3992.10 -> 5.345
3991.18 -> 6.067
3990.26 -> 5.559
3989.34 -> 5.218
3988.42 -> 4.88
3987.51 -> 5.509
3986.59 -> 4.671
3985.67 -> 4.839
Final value 2.53 angstrom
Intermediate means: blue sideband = 5.48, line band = 4.91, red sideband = 5.16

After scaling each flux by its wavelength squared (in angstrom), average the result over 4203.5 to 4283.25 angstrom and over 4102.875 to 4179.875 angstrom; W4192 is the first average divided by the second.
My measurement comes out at 1.08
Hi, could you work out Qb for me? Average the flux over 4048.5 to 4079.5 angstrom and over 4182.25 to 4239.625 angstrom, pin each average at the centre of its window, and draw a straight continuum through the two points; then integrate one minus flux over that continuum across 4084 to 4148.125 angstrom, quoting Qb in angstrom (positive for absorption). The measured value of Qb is 2.9 angstrom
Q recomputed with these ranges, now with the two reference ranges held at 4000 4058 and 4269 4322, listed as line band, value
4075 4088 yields 1.1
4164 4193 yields 0.7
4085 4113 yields 2.7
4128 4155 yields 0.9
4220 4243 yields -1.2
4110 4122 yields 0.4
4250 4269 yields 0.0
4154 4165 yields 0.6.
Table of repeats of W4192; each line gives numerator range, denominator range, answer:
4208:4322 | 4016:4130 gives 1.06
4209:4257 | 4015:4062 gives 1.03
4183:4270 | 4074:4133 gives 1.10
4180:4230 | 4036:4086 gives 1.03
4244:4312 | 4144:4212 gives 1.03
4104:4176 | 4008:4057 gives 0.94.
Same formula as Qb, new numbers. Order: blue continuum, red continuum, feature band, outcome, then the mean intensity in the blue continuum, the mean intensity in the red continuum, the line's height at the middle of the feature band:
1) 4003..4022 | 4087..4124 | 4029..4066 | -0.9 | 5.54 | 4.95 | 5.32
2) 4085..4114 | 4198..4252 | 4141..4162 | 0.1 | 4.89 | 5.17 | 5.01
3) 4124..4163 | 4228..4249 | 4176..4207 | 0.3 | 5.06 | 5.37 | 5.22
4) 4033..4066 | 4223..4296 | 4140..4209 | 2.6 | 5.45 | 5.11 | 5.24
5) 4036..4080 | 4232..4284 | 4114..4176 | 2.5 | 5.38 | 5.07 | 5.25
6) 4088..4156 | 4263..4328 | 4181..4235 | -2.3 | 5.02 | 4.89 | 4.96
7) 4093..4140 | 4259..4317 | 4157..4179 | 0.2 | 5.01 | 4.93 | 4.99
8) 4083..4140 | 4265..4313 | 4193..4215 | -0.6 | 5.01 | 4.95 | 4.98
